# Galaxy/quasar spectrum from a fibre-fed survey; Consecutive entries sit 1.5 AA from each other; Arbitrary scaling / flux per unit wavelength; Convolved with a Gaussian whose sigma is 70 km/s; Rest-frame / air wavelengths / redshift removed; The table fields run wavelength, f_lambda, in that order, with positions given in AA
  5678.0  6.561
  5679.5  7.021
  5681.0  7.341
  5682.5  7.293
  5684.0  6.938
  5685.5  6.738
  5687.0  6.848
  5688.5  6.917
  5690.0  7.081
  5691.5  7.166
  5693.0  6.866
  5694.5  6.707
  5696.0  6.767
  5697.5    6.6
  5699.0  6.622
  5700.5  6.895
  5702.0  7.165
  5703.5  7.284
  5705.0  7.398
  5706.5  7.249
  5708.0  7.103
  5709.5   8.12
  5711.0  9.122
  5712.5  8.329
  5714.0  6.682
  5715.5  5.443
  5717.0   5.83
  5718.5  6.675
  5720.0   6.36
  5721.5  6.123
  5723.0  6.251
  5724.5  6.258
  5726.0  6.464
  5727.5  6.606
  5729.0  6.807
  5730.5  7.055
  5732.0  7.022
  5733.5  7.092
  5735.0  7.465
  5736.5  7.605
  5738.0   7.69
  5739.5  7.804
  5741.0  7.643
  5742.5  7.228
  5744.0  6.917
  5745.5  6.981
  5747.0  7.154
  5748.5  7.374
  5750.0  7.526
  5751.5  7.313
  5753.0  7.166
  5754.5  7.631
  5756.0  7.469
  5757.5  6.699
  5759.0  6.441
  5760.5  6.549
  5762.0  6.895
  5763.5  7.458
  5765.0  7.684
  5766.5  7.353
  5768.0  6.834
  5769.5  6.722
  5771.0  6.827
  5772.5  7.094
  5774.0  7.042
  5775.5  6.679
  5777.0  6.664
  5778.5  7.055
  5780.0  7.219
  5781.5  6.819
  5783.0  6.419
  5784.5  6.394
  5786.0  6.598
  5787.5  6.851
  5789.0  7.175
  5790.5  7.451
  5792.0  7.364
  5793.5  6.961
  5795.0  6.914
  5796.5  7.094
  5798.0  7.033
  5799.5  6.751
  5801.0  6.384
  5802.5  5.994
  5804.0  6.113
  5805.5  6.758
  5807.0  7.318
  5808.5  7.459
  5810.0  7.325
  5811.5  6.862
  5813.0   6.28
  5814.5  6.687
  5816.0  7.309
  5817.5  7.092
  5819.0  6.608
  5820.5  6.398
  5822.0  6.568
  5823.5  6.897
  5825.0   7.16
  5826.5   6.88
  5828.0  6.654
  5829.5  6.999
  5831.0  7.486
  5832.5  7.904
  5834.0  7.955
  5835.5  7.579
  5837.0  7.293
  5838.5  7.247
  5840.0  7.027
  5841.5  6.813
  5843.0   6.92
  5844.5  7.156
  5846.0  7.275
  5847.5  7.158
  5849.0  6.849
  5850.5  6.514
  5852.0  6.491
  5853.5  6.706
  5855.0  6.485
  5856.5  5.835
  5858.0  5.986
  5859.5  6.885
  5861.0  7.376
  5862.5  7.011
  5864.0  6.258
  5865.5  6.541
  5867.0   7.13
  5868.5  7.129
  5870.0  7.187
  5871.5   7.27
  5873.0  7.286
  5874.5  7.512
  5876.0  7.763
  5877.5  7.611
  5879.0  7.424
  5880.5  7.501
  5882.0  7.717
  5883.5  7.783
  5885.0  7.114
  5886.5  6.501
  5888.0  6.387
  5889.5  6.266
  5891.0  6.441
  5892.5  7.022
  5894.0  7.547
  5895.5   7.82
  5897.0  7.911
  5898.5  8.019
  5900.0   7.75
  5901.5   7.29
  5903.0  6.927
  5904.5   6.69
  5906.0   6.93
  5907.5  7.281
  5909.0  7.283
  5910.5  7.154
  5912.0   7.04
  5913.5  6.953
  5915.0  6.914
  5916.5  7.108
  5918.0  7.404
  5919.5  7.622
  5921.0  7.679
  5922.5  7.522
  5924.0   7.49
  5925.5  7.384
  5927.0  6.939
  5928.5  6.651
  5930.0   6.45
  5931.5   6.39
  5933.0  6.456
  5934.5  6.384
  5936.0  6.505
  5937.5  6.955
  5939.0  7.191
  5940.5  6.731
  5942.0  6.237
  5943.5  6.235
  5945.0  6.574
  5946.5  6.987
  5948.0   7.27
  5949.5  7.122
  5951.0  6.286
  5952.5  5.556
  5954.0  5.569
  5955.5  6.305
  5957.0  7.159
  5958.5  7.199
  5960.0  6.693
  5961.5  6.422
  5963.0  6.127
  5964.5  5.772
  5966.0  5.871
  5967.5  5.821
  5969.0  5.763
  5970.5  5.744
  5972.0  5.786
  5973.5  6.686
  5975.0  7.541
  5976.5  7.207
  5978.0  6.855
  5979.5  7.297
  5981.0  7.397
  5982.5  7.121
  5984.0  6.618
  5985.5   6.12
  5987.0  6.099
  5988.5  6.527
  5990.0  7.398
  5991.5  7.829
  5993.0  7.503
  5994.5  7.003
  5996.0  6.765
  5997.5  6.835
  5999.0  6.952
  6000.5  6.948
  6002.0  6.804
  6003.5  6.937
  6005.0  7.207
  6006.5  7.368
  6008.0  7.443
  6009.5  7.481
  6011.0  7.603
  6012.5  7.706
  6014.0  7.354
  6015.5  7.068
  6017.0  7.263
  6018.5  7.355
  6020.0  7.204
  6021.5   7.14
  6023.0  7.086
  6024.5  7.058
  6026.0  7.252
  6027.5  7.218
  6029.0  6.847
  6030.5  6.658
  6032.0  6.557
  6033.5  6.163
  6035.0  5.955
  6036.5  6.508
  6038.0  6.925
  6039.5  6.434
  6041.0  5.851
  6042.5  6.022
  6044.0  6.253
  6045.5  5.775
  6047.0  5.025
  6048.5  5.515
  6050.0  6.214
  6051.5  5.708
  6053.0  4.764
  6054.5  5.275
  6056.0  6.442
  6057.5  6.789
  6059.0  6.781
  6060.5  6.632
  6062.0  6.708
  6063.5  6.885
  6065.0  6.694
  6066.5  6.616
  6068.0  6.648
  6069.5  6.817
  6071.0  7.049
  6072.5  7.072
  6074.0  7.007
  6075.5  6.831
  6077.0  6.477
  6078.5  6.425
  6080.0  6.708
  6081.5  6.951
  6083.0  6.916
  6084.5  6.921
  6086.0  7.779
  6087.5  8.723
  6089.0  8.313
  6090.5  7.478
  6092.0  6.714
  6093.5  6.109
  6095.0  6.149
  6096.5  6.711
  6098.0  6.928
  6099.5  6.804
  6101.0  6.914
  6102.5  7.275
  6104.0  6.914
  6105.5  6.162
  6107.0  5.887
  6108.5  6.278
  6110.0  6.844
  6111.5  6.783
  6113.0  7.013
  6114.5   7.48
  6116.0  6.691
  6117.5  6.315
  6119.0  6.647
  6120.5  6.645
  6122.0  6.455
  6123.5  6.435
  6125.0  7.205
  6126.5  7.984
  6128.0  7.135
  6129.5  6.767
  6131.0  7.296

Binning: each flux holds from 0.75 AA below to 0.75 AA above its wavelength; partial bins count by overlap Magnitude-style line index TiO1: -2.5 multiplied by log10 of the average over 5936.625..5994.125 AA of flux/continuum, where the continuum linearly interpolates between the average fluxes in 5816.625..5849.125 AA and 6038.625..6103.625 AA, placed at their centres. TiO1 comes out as 0.03 mag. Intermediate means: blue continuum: 7.09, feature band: 6.62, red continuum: 6.61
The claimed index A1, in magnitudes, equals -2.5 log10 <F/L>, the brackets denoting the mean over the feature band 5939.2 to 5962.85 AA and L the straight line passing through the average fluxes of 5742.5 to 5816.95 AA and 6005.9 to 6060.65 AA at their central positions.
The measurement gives 0.03 mag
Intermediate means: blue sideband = 6.96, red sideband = 6.61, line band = 6.56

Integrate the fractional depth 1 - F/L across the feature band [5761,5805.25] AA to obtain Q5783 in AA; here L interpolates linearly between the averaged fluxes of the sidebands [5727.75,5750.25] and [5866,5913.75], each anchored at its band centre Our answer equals 2.3 AA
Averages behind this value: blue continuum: 7.27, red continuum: 7.24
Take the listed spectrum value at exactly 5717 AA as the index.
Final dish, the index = 5.83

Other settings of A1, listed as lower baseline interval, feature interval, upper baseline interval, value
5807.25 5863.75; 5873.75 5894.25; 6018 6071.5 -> -0.05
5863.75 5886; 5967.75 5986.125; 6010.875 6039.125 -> 0.07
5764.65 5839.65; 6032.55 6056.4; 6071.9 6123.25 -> 0.16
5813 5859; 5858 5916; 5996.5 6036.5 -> -0.03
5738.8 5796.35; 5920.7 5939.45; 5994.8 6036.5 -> 0.02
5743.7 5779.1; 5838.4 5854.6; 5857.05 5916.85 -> 0.03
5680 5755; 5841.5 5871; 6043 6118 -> 0.02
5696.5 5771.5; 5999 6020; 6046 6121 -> -0.08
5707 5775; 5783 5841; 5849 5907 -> 0.01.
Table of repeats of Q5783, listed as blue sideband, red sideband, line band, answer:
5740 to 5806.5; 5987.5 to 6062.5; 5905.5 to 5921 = -0.8 AA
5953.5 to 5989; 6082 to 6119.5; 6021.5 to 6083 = 2.5 AA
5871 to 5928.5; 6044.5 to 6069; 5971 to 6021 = -3.6 AA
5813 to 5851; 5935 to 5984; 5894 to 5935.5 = -2.7 AA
